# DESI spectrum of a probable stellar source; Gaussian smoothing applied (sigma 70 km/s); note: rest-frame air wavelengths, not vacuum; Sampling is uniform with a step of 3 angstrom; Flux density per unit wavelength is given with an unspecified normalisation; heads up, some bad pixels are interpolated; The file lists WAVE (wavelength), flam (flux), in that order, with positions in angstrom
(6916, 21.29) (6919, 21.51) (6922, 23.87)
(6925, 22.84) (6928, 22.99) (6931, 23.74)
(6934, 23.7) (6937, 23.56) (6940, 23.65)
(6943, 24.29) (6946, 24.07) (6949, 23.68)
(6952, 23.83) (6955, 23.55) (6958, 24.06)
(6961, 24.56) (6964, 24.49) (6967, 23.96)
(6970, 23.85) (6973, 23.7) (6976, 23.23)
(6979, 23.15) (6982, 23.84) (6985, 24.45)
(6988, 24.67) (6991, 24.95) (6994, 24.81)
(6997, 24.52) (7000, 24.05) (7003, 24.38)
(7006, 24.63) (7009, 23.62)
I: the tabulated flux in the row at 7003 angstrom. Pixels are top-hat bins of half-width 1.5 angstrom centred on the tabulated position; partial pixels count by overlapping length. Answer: 24.38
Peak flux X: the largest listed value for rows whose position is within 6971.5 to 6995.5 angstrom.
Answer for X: 24.95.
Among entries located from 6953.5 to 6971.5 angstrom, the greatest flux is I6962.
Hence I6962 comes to 24.56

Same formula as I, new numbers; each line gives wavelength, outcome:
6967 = 23.96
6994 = 24.81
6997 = 24.52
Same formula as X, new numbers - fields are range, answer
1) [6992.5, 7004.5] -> 24.81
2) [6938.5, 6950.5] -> 24.29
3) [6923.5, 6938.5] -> 23.74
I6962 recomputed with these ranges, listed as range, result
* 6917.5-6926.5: 23.87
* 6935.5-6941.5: 23.65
